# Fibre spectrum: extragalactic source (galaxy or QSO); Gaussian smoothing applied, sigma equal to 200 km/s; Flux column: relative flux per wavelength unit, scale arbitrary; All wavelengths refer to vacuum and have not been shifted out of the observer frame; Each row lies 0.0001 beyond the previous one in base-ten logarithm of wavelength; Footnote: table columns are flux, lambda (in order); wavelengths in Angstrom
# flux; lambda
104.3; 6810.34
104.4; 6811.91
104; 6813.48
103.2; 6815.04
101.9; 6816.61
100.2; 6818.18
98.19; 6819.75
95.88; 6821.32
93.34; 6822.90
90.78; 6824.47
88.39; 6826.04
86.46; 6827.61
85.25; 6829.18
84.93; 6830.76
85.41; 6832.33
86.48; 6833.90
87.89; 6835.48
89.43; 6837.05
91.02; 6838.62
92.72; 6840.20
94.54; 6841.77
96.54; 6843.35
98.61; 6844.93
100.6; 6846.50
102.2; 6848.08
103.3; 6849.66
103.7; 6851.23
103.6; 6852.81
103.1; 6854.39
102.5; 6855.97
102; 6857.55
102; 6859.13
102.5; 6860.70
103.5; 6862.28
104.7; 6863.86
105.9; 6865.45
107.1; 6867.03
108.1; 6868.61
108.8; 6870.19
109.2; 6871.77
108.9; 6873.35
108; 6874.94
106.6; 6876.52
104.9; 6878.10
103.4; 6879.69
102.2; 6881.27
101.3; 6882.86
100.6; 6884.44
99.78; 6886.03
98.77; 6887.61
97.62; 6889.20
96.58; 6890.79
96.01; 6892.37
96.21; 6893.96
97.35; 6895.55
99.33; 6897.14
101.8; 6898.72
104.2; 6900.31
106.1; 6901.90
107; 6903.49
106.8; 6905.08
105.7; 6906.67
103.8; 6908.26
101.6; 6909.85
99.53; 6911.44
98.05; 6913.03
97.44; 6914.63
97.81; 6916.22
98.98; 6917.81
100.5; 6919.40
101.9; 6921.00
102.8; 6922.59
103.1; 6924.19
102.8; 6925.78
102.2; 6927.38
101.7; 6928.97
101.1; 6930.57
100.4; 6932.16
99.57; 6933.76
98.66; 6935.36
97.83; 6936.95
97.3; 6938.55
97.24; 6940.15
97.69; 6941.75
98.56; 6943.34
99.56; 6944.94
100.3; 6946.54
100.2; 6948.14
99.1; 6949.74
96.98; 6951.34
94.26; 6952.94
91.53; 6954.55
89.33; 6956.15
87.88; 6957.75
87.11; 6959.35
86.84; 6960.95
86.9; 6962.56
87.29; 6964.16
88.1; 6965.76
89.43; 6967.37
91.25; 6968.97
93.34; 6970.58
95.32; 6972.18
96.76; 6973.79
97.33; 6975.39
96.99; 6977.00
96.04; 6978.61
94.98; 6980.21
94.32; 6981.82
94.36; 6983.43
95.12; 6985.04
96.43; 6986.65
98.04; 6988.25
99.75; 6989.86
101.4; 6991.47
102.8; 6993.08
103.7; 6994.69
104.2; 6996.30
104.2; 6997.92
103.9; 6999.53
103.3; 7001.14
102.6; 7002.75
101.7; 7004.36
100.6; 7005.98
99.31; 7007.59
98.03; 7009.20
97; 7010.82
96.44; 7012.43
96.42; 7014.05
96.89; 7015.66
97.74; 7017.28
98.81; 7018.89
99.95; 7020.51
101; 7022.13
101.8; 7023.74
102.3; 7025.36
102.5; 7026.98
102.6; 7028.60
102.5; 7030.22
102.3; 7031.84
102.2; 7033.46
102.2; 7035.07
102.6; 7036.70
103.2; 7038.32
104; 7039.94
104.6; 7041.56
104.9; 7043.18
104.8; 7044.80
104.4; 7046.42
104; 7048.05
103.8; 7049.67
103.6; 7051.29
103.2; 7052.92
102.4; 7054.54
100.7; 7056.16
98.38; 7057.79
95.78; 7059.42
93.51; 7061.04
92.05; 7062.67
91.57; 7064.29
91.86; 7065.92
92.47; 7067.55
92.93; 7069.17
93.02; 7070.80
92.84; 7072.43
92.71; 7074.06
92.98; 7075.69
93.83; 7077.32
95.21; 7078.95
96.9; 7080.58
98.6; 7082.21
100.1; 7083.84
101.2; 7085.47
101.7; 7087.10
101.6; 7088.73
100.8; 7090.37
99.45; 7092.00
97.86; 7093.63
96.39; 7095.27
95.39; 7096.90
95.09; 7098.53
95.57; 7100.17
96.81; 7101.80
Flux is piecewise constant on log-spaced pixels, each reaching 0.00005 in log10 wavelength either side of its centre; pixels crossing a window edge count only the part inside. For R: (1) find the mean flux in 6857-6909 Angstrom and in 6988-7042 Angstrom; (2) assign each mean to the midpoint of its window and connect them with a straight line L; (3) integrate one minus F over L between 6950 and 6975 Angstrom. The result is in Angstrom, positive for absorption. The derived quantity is 2.7 Angstrom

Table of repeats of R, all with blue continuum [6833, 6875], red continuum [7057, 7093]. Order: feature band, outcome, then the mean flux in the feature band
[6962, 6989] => 1.2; 93.7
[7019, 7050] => -1.9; 103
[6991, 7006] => -0.8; 103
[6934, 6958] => 0.5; 96.7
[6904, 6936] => -0.6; 101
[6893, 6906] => -0.3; 102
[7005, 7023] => -0.2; 98.4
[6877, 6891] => -0.1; 101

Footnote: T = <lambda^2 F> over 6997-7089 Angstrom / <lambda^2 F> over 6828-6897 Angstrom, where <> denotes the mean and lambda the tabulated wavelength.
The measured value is 1.1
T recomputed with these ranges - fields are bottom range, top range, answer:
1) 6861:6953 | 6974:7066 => 1.02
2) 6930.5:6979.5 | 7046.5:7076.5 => 1.05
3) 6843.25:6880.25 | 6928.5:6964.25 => 0.94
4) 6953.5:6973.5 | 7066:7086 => 1.09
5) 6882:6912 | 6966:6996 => 0.98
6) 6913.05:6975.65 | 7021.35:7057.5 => 1.10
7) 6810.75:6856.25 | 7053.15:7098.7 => 1.08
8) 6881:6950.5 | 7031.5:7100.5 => 1.03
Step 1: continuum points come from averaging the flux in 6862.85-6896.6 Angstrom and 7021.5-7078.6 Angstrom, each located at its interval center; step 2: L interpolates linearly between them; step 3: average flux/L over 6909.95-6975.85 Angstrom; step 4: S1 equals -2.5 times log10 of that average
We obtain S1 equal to 0.06 mag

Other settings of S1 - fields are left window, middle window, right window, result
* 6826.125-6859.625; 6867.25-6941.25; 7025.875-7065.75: -0.05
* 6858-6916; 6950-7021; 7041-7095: 0.04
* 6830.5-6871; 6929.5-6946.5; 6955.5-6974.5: -0.08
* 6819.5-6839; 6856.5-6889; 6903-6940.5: -0.10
